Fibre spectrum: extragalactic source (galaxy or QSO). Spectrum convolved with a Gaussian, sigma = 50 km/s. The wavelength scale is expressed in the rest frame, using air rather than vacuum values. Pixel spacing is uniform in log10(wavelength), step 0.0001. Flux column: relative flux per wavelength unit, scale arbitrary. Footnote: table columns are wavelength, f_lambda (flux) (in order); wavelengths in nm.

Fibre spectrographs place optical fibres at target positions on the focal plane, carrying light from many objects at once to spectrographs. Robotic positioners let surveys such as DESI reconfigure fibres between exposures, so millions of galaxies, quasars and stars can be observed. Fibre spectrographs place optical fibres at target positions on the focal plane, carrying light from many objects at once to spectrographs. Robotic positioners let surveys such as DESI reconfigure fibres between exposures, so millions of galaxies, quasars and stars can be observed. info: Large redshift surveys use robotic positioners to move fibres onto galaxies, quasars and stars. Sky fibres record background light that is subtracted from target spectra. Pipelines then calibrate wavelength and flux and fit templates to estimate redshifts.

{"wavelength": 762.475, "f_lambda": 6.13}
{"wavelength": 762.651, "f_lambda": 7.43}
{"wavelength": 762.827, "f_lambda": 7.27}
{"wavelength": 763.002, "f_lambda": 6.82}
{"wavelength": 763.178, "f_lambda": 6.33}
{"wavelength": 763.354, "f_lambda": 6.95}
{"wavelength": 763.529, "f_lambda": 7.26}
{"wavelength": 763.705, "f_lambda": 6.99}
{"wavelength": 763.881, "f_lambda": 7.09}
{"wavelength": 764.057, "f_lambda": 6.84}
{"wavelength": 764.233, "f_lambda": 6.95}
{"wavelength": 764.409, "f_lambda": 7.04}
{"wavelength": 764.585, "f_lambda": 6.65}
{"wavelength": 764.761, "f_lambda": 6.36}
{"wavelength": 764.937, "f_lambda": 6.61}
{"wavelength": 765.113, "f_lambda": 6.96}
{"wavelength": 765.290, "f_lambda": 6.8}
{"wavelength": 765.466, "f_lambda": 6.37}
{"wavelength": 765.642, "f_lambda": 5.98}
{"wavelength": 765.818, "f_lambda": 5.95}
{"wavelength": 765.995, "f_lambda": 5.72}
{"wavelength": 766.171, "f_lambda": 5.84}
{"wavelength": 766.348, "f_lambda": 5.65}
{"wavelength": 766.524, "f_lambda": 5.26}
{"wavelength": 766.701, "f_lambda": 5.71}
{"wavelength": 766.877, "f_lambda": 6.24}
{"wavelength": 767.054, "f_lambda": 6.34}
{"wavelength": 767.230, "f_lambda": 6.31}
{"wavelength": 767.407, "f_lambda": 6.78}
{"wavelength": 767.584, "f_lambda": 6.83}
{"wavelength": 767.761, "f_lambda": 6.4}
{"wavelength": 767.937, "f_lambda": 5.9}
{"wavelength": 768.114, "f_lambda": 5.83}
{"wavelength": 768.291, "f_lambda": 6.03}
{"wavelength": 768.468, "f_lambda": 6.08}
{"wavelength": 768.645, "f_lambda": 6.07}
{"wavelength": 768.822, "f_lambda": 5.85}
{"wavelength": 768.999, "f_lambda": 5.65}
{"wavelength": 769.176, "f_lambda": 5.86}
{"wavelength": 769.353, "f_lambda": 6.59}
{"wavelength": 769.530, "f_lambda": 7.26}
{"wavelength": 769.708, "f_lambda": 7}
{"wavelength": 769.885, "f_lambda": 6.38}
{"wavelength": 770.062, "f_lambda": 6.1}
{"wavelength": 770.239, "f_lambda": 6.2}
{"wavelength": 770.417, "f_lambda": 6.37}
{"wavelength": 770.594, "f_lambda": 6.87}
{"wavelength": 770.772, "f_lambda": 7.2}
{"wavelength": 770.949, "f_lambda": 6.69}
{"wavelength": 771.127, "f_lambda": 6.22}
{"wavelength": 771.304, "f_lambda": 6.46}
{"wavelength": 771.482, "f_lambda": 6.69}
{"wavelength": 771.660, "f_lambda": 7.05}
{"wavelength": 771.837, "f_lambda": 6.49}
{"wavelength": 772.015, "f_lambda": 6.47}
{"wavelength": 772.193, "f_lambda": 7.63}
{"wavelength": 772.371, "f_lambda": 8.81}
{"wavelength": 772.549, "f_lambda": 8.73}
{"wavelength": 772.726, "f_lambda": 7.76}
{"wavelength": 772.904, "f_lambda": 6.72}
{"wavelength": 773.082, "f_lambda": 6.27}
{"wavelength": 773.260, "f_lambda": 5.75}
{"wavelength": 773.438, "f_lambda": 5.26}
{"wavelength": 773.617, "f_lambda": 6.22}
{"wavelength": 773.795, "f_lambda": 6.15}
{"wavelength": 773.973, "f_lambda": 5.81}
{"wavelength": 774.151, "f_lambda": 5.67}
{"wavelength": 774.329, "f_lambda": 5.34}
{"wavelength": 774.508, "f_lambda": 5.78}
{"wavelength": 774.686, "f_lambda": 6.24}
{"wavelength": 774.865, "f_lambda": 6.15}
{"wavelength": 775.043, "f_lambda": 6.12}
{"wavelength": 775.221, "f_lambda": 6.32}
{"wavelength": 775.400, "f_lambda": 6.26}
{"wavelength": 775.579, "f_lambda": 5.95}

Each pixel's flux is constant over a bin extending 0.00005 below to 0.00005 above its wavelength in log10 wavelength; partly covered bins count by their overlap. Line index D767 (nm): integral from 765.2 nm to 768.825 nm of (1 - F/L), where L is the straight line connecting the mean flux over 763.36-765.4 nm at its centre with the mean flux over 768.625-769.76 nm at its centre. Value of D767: 0.26 nm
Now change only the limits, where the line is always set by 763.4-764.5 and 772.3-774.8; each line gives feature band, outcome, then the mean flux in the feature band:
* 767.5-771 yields 0.182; 6.35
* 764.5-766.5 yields 0.203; 6.23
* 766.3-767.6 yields 0.138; 6.12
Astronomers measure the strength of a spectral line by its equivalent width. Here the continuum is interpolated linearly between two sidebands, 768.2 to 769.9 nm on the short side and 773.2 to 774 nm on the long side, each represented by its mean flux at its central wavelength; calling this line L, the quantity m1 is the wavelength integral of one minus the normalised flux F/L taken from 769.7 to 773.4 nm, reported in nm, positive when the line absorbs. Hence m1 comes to -0.49 nm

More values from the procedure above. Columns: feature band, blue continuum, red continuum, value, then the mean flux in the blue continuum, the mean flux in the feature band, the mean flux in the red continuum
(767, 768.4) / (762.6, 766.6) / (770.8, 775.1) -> 0.05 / 6.57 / 6.3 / 6.53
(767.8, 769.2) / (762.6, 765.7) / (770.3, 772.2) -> 0.17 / 6.82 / 5.93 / 6.69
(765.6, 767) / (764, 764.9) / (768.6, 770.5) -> 0.17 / 6.76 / 5.8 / 6.31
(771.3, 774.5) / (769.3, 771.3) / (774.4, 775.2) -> -0.15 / 6.62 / 6.61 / 6.08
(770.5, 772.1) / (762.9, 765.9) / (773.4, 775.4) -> -0.13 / 6.71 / 6.68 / 5.95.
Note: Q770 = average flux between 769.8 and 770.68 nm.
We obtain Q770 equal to 6.39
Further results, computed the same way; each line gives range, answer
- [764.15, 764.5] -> 6.99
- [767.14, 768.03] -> 6.44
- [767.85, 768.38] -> 5.92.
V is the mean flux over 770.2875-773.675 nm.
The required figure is 6.82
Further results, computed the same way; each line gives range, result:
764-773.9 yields 6.47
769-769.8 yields 6.56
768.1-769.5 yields 6.06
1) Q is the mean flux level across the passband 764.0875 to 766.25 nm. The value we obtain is 6.45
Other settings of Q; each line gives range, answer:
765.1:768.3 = 6.14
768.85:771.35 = 6.48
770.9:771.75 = 6.62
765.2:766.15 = 6.14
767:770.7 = 6.32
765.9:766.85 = 5.68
